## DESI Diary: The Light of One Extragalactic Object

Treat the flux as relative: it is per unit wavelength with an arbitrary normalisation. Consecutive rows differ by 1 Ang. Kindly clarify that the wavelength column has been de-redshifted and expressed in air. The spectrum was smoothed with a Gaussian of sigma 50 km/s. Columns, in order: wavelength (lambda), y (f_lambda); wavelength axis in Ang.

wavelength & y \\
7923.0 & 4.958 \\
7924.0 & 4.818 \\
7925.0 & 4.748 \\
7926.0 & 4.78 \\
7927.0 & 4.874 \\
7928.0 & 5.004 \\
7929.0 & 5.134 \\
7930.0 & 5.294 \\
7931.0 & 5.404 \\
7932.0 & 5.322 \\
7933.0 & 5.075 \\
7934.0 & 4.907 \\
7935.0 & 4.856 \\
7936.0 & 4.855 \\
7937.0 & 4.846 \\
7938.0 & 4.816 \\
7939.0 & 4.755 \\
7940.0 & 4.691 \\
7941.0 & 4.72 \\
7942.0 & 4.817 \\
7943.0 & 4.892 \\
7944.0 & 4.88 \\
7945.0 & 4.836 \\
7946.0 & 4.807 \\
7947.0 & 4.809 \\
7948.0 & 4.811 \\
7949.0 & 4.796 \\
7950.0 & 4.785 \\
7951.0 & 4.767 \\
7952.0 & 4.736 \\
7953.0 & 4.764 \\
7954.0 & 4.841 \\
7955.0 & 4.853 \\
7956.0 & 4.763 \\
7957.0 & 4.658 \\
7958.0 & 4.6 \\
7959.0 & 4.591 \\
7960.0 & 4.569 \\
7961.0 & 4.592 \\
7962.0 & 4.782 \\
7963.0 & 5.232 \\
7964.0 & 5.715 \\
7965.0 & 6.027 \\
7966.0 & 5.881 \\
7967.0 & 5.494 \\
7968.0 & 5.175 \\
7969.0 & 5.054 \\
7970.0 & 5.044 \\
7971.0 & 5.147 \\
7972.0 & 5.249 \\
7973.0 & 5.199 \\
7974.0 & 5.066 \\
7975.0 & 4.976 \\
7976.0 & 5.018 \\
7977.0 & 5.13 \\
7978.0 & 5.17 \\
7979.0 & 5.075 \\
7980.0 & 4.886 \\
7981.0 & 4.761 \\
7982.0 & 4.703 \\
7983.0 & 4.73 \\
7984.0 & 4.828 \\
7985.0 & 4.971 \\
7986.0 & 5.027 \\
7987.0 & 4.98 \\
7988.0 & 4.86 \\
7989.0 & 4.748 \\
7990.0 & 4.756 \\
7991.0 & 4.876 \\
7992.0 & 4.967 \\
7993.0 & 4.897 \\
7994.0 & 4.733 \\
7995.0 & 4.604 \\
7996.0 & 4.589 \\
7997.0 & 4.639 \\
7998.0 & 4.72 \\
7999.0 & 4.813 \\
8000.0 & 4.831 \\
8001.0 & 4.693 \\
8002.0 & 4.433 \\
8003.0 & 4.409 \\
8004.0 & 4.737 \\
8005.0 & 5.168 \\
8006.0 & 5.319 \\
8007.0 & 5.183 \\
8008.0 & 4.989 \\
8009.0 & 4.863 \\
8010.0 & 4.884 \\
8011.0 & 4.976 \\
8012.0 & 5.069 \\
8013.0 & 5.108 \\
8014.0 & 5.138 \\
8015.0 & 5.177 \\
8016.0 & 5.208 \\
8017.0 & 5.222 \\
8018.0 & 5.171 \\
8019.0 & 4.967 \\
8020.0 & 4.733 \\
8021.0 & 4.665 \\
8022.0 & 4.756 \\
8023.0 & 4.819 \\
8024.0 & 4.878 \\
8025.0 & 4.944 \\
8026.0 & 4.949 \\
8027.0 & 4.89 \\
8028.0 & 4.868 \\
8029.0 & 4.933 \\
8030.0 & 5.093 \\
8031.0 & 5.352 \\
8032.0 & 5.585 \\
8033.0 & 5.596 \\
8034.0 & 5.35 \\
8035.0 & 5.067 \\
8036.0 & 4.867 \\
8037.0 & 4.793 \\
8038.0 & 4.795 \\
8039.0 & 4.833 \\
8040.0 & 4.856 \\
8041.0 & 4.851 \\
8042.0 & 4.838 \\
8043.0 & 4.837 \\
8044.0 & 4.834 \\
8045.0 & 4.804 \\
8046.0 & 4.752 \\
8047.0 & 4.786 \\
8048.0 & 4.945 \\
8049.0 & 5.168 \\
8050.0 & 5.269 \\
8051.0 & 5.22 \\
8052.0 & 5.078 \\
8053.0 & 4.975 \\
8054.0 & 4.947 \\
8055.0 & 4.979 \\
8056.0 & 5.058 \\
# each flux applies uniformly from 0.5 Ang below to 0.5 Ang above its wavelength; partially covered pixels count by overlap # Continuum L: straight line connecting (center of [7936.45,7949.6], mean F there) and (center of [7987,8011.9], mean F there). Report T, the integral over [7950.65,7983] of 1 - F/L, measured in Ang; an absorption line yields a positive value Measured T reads -1.3 Ang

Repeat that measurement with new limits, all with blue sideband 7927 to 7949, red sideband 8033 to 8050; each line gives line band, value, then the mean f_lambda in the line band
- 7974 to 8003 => 0.6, 4.83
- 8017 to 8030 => 0.1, 4.9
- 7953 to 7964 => 0.3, 4.79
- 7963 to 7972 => -0.9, 5.42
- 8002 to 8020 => -0.3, 5.01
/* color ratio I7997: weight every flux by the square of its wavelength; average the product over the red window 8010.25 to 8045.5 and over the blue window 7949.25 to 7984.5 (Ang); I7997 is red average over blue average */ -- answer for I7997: 1.02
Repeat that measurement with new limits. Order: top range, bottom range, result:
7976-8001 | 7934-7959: 1.02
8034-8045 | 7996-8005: 1.05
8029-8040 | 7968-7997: 1.05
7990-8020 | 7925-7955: 1.02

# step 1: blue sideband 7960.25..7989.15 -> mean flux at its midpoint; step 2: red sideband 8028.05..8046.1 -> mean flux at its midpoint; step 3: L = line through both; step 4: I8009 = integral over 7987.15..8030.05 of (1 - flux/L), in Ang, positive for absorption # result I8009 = 1.3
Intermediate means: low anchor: 5.09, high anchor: 5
